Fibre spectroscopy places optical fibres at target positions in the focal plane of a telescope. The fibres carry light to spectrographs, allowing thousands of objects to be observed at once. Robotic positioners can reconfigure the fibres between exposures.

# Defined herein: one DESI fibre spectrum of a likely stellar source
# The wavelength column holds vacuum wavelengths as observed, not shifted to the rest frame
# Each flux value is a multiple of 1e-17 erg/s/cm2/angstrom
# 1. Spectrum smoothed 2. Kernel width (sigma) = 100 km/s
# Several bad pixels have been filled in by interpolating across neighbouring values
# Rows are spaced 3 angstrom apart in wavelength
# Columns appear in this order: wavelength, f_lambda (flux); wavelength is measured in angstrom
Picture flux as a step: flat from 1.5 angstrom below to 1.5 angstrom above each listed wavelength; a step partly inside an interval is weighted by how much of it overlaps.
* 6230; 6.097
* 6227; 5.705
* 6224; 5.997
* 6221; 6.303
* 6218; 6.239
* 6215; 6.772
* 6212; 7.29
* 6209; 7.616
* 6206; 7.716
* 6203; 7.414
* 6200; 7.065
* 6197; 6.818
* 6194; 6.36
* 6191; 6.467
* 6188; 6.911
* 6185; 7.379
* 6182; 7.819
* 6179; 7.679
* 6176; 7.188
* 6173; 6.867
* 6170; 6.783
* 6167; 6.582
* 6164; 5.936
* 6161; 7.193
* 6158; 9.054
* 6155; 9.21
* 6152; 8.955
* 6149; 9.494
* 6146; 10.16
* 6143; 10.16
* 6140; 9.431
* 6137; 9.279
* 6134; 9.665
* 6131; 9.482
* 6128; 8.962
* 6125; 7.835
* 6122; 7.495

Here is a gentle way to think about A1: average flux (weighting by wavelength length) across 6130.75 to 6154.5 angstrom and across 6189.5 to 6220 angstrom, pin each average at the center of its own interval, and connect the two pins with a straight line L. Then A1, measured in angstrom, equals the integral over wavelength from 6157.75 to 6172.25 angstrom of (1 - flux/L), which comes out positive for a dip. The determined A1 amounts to 2.9 angstrom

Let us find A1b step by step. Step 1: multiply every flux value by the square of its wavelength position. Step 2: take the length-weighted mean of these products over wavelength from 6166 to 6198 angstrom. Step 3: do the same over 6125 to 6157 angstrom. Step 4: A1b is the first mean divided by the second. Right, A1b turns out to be 0.75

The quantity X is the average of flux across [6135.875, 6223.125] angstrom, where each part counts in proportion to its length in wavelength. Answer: 7.64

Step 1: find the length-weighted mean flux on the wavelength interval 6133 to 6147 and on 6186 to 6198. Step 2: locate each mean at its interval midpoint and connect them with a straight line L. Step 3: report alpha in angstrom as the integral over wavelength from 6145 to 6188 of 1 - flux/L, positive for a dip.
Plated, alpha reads 1.8 angstrom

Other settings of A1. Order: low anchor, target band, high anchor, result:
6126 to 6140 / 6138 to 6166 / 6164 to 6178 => -2.5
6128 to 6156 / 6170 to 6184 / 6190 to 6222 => 1.3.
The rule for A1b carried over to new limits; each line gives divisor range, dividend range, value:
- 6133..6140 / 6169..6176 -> 0.74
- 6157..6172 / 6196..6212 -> 1.06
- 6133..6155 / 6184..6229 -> 0.72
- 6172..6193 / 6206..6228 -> 0.94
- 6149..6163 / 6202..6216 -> 0.87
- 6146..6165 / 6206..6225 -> 0.81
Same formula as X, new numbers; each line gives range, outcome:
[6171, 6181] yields 7.25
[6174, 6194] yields 7.17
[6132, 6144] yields 9.61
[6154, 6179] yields 7.33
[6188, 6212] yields 7.07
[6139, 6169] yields 8.57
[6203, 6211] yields 7.6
